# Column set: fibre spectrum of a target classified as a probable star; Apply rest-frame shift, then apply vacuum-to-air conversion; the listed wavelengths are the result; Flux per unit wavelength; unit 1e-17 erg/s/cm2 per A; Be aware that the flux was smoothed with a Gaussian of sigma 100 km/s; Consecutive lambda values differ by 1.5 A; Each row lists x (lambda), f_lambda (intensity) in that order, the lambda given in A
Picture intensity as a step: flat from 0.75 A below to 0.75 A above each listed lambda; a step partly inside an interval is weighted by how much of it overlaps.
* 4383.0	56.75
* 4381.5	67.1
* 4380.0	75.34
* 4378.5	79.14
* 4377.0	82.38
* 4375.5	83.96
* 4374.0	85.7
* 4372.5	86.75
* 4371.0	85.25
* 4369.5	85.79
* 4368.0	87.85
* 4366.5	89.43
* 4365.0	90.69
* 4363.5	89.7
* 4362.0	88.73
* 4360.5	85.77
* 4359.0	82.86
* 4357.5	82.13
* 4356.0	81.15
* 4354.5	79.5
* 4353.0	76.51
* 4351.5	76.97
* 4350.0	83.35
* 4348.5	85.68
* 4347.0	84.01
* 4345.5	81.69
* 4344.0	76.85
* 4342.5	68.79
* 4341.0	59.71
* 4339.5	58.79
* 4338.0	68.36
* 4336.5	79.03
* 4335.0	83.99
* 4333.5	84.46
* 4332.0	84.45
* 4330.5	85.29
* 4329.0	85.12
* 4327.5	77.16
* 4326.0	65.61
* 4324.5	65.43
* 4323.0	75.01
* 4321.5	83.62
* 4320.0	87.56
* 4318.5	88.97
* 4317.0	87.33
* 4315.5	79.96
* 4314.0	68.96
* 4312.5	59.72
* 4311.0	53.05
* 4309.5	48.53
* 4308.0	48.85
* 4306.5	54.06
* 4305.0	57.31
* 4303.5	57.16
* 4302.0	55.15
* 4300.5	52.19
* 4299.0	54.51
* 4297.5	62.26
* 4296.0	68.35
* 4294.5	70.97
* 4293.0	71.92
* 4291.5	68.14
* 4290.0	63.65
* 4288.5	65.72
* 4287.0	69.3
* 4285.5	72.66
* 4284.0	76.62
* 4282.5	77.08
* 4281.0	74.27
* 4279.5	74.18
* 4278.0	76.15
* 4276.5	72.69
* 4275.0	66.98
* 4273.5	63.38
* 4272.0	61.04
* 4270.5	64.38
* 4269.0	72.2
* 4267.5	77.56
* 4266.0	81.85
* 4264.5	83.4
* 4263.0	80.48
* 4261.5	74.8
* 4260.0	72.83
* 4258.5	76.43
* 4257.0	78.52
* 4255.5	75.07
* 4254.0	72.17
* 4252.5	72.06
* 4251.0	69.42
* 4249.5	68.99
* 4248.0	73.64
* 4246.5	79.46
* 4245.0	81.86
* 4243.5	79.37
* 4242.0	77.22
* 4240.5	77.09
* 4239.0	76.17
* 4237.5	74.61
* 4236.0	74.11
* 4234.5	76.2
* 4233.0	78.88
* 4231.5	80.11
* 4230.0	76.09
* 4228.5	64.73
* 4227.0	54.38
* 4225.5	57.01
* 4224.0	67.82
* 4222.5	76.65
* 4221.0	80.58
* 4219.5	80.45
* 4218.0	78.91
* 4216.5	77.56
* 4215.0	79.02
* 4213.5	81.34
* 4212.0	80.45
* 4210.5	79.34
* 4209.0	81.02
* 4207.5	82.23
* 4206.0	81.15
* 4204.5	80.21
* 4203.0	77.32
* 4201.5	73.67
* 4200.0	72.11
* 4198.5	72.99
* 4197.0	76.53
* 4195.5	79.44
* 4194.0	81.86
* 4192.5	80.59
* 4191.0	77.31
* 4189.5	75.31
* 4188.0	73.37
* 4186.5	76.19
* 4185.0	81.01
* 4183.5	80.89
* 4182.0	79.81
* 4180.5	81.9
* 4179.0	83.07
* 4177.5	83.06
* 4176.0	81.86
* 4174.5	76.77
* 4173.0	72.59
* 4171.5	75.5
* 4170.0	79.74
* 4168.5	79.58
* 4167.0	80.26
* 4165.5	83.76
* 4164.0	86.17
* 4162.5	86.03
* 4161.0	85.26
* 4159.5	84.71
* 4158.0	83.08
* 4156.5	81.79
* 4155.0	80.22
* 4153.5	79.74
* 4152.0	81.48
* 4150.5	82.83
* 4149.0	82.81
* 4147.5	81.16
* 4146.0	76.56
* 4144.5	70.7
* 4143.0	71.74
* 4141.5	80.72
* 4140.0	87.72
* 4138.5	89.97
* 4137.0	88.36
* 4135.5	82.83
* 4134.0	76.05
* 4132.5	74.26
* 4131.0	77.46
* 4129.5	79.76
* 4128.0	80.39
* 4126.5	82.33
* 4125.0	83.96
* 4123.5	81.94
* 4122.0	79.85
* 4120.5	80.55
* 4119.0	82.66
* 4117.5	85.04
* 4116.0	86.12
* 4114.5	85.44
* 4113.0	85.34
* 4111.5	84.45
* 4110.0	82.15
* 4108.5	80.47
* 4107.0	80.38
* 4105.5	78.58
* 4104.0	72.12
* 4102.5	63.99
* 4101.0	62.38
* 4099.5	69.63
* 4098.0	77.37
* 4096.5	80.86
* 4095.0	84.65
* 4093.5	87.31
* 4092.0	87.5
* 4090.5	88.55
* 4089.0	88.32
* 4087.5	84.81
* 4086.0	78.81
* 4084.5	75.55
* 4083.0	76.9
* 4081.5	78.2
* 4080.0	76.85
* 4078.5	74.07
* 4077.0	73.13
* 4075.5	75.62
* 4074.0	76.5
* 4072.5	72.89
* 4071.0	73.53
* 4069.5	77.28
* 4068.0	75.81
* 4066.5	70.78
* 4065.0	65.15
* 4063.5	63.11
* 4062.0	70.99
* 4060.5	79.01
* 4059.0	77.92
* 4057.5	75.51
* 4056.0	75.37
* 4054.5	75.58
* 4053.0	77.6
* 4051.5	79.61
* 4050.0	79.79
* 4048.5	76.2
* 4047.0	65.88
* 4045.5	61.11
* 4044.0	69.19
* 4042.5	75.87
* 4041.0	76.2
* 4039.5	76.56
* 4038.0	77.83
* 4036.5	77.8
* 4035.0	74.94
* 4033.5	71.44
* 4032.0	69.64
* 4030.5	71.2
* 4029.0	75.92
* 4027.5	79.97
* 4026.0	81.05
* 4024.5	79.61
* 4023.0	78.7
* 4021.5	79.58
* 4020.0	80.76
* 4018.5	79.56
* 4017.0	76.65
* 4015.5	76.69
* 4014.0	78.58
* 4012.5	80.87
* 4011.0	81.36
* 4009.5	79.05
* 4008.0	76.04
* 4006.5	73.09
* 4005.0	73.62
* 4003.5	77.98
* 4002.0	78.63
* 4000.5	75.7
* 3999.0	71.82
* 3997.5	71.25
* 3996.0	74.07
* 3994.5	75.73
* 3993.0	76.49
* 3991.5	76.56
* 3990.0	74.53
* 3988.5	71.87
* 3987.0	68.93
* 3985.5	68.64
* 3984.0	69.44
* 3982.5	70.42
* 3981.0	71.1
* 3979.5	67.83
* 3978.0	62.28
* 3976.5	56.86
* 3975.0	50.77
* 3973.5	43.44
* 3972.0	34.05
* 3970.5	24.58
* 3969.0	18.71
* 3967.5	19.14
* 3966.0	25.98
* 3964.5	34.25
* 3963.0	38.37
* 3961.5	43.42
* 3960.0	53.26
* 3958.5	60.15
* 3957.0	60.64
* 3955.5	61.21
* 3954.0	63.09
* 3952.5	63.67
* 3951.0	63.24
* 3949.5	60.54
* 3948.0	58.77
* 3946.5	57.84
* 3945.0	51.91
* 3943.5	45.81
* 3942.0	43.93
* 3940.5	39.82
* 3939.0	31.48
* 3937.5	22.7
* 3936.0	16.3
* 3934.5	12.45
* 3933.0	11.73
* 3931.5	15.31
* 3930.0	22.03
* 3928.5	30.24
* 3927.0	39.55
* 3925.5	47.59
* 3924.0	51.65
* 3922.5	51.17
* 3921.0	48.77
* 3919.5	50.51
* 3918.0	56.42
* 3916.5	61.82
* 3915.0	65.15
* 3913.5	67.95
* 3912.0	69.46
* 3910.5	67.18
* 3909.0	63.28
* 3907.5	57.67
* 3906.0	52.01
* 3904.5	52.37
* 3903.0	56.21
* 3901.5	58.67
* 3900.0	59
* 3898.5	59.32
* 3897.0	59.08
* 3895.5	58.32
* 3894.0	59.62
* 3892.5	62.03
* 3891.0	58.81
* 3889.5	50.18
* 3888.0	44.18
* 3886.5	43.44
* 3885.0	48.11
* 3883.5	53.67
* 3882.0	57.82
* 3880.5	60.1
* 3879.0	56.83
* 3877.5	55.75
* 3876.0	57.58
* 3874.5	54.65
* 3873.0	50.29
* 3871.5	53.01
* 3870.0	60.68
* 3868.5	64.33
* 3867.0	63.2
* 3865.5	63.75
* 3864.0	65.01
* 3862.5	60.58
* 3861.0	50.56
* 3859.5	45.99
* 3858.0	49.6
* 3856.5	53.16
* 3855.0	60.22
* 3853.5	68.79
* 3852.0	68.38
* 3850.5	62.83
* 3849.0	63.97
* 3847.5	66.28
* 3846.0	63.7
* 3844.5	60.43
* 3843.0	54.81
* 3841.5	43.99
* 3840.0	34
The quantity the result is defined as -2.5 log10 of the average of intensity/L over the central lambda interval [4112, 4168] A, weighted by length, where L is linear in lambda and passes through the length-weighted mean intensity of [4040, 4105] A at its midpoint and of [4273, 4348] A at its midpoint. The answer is -0.11 mag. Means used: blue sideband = 75.5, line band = 81.9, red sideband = 70.4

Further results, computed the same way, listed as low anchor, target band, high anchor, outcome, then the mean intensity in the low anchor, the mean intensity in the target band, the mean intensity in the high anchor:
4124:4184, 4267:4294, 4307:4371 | 0.12 mag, 80.9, 70.4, 77.5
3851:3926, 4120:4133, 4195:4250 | -0.14 mag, 57.1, 80.2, 75.9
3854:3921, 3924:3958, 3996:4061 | 0.46 mag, 57.2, 42.2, 76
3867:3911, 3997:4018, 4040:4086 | -0.12 mag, 56.4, 76.6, 74.1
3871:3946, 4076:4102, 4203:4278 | -0.24 mag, 49.3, 78.9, 75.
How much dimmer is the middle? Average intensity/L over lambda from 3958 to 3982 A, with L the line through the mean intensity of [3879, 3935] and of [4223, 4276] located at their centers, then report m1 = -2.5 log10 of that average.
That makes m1 0.24 mag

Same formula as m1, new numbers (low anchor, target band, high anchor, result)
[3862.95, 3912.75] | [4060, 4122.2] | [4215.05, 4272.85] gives -0.16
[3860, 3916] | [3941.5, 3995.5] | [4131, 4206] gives 0.16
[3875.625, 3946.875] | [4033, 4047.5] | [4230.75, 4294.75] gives -0.24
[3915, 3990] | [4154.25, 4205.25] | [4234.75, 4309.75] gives -0.25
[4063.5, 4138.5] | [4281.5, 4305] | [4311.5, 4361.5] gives 0.19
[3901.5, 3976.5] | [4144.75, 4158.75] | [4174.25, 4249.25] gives -0.15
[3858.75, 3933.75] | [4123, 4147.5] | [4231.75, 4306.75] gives -0.23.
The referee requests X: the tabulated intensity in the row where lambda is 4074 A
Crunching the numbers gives 76.5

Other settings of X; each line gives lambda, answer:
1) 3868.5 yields 64.33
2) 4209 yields 81.02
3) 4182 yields 79.81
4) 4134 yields 76.05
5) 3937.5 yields 22.7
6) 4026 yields 81.05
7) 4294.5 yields 70.97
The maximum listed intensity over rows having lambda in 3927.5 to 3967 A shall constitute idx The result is 63.67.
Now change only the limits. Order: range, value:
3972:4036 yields 81.36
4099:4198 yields 89.97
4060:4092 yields 88.55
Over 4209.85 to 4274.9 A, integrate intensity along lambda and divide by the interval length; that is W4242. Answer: 74.5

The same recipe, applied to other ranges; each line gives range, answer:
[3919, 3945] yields 34.5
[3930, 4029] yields 59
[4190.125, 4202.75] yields 76.8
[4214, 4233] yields 73.1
